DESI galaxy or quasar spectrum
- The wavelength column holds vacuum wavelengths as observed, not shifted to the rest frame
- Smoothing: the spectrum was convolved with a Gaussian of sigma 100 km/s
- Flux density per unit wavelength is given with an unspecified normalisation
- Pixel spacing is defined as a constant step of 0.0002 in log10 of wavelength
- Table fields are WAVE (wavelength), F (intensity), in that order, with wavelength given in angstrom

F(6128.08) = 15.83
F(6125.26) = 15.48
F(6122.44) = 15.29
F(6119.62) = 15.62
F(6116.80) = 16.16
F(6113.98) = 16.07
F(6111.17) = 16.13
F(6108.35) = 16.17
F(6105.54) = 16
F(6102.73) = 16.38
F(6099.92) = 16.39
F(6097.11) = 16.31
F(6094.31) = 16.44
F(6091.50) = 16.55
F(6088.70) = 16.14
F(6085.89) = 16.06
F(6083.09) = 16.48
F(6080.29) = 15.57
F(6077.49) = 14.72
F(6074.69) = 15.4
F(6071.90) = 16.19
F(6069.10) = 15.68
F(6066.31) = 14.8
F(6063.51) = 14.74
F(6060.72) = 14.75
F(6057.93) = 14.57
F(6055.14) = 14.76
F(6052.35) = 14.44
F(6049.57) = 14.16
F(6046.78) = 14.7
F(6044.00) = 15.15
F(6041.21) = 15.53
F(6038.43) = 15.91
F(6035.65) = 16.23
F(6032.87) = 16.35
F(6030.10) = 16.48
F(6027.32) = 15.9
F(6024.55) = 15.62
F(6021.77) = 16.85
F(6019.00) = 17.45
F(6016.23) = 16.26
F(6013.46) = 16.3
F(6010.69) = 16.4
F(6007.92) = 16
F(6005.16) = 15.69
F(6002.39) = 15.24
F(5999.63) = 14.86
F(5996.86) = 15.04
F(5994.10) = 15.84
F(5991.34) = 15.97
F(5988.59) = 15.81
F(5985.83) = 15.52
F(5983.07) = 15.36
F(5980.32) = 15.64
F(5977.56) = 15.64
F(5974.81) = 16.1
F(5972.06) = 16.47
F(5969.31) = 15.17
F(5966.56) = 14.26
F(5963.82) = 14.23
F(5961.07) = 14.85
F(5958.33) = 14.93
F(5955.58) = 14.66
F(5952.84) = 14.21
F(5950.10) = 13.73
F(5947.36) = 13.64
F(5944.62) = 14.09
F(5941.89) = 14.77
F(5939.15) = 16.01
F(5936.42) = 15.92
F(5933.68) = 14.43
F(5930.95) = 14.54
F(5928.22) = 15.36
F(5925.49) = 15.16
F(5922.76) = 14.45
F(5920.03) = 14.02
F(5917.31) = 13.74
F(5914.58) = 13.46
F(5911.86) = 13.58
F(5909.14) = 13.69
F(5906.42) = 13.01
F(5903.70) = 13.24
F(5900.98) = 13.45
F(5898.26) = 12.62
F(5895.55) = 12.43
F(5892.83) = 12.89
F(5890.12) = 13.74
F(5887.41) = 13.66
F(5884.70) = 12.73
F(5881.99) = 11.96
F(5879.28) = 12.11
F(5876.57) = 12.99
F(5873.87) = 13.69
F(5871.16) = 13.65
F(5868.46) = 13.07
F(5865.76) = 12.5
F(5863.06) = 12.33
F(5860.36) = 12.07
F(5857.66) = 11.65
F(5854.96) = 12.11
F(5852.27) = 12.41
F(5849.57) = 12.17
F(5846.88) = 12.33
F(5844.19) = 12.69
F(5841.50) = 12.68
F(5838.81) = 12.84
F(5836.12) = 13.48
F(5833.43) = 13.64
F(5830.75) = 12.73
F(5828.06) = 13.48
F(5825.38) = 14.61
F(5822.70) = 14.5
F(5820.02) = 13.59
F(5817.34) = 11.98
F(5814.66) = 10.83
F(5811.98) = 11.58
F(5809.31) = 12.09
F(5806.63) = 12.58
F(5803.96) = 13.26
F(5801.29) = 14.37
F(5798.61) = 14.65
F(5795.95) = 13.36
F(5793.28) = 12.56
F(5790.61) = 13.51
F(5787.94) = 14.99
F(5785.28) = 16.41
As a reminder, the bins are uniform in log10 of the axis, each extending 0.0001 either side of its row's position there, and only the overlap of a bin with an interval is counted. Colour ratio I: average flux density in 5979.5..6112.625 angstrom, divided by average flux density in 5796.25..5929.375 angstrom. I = 1.20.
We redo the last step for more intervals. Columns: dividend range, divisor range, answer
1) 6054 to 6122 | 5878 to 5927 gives 1.18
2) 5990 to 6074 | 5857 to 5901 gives 1.22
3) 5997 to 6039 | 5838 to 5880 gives 1.28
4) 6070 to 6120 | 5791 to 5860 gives 1.25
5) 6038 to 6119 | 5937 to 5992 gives 1.04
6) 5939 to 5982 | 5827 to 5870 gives 1.18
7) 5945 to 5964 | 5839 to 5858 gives 1.16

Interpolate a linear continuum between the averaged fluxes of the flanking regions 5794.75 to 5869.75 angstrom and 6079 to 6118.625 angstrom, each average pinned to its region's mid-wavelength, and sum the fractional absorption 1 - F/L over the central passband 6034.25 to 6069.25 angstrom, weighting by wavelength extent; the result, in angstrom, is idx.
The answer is 1.3 angstrom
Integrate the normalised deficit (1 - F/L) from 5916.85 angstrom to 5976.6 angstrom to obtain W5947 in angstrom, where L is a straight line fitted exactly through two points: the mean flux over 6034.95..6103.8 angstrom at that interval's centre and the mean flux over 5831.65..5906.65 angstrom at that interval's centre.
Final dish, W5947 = -4.1 angstrom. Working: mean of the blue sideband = 12.8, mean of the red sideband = 15.5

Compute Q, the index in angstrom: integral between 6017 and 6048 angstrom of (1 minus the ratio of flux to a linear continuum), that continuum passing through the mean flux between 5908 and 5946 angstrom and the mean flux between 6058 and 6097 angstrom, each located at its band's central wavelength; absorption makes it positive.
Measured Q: -1.5 angstrom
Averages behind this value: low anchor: 14.5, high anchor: 15.6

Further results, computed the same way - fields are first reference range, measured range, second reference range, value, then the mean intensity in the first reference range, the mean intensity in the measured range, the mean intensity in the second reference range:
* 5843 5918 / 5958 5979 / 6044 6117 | -1.7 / 12.9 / 15.2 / 15.6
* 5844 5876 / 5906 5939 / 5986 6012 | -1.0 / 12.6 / 14.4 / 15.6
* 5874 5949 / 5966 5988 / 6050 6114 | -1.6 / 13.8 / 15.6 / 15.7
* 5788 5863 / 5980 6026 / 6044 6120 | -3.5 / 12.9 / 15.9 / 15.6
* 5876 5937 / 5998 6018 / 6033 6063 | -1.6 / 13.6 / 15.8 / 15.1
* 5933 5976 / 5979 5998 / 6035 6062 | -0.9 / 14.8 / 15.6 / 15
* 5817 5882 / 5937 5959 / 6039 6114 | -0.8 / 12.9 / 14.5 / 15.6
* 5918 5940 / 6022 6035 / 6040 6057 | -1.2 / 14.9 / 16.2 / 14.8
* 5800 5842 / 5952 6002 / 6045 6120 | -2.4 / 13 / 15.3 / 15.6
